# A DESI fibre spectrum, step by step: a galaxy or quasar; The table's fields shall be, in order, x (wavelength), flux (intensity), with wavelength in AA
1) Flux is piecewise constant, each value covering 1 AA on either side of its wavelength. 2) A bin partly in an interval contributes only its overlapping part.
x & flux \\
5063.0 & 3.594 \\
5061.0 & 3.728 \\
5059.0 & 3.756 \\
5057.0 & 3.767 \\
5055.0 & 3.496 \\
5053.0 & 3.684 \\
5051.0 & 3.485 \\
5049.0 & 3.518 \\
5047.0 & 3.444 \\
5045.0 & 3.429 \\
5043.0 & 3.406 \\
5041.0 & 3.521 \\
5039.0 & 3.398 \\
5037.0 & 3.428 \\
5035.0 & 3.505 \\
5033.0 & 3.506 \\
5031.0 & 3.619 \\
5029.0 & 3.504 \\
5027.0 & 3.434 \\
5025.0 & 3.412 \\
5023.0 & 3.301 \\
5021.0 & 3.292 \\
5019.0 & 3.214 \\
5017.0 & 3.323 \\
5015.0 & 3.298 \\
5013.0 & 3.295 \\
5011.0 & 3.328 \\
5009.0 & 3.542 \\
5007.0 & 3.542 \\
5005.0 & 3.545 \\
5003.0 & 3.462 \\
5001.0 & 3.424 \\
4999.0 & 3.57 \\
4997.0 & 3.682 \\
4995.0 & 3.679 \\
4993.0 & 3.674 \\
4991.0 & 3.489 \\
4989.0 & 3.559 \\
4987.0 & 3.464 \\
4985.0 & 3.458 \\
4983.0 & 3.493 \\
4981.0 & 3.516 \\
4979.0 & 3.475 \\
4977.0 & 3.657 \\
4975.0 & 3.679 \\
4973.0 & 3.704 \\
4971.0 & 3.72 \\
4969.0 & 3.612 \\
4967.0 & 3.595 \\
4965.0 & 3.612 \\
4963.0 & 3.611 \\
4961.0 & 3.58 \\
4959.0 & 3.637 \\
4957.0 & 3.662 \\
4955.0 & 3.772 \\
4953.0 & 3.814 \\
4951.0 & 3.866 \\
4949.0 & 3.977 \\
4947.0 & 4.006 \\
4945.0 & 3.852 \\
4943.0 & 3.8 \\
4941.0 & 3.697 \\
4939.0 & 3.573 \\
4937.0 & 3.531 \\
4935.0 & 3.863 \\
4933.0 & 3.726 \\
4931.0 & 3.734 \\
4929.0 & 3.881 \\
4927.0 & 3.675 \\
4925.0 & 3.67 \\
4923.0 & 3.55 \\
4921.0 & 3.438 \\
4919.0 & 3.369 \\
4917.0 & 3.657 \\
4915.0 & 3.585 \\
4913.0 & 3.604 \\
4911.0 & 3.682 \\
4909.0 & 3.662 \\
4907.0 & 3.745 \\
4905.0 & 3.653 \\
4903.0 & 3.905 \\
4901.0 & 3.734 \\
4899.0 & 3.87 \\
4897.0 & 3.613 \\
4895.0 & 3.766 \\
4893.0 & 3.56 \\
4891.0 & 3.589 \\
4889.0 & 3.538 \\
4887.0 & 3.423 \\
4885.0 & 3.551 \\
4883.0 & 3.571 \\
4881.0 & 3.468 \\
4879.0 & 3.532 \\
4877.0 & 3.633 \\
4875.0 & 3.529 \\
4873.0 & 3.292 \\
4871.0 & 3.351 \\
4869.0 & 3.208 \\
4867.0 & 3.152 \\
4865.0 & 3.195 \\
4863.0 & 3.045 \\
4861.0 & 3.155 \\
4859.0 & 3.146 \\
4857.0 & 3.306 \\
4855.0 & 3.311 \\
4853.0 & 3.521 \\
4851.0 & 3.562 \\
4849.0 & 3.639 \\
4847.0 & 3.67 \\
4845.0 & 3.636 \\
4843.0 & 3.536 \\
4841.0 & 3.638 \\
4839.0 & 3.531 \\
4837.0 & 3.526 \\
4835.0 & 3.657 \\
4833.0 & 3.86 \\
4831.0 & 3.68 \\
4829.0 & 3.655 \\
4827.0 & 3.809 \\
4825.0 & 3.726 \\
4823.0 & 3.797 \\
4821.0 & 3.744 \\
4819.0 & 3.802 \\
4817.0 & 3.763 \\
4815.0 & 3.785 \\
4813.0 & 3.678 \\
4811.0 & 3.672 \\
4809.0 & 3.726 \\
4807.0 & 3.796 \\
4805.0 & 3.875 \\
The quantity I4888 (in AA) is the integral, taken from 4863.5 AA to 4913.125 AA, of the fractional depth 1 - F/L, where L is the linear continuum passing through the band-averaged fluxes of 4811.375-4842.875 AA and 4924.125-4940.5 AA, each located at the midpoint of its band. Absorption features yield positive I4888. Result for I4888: 2.13 AA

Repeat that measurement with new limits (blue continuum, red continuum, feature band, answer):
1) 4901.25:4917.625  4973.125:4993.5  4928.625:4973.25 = -1.5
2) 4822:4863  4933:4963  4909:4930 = 0.5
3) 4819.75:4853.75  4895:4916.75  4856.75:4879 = 2.4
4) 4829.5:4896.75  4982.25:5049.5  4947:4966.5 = -1.5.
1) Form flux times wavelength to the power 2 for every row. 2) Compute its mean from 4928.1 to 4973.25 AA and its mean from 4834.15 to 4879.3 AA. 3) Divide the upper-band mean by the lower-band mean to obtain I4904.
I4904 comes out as 1.1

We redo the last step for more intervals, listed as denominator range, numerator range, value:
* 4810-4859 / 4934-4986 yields 1.07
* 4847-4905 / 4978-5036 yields 1.05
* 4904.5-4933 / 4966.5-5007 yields 1.01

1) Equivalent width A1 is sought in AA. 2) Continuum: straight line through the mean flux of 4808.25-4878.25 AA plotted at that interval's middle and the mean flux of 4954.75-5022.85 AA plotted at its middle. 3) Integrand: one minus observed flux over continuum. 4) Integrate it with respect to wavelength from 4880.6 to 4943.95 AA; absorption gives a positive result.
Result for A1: -2.03 AA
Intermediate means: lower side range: 3.54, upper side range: 3.53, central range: 3.65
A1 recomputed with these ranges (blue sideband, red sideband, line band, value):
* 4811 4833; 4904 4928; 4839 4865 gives 1.9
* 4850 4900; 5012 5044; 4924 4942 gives -1.5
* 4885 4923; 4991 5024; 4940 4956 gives -1.3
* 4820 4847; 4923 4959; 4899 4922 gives 0.5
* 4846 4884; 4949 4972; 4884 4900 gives -0.7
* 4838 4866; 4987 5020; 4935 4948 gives -1.1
